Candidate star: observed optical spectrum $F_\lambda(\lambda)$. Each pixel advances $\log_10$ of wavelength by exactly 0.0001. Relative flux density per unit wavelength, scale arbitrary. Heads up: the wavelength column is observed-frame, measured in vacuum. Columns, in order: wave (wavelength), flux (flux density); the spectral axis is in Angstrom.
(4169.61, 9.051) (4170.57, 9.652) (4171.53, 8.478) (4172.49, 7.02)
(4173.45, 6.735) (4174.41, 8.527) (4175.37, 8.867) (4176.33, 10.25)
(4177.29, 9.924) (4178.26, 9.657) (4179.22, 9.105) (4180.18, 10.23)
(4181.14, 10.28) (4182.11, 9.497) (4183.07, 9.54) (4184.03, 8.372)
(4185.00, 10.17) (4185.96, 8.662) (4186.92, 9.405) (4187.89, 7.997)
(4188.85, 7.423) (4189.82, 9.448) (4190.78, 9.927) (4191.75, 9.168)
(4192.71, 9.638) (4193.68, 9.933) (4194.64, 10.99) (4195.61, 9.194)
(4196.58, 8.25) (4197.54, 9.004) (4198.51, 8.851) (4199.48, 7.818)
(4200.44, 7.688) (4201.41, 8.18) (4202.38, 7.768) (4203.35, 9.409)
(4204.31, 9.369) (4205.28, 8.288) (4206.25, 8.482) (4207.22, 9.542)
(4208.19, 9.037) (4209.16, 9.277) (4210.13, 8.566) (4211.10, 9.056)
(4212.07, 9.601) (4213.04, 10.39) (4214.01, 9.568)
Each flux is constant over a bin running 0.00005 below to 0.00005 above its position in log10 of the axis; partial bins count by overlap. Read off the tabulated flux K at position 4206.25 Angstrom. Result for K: 8.482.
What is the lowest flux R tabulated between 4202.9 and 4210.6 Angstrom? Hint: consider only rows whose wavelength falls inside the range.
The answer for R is 8.288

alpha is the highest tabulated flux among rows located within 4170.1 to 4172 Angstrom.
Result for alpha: 9.652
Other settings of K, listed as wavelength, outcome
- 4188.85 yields 7.423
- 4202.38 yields 7.768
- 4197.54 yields 9.004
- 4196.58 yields 8.25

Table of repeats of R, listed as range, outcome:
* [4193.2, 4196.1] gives 9.194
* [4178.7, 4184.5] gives 8.372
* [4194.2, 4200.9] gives 7.688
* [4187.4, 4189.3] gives 7.423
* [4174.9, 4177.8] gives 8.867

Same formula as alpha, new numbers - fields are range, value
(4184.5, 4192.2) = 10.17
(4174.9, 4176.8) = 10.25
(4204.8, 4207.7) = 9.542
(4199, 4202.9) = 8.18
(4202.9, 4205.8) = 9.409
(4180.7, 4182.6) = 10.28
